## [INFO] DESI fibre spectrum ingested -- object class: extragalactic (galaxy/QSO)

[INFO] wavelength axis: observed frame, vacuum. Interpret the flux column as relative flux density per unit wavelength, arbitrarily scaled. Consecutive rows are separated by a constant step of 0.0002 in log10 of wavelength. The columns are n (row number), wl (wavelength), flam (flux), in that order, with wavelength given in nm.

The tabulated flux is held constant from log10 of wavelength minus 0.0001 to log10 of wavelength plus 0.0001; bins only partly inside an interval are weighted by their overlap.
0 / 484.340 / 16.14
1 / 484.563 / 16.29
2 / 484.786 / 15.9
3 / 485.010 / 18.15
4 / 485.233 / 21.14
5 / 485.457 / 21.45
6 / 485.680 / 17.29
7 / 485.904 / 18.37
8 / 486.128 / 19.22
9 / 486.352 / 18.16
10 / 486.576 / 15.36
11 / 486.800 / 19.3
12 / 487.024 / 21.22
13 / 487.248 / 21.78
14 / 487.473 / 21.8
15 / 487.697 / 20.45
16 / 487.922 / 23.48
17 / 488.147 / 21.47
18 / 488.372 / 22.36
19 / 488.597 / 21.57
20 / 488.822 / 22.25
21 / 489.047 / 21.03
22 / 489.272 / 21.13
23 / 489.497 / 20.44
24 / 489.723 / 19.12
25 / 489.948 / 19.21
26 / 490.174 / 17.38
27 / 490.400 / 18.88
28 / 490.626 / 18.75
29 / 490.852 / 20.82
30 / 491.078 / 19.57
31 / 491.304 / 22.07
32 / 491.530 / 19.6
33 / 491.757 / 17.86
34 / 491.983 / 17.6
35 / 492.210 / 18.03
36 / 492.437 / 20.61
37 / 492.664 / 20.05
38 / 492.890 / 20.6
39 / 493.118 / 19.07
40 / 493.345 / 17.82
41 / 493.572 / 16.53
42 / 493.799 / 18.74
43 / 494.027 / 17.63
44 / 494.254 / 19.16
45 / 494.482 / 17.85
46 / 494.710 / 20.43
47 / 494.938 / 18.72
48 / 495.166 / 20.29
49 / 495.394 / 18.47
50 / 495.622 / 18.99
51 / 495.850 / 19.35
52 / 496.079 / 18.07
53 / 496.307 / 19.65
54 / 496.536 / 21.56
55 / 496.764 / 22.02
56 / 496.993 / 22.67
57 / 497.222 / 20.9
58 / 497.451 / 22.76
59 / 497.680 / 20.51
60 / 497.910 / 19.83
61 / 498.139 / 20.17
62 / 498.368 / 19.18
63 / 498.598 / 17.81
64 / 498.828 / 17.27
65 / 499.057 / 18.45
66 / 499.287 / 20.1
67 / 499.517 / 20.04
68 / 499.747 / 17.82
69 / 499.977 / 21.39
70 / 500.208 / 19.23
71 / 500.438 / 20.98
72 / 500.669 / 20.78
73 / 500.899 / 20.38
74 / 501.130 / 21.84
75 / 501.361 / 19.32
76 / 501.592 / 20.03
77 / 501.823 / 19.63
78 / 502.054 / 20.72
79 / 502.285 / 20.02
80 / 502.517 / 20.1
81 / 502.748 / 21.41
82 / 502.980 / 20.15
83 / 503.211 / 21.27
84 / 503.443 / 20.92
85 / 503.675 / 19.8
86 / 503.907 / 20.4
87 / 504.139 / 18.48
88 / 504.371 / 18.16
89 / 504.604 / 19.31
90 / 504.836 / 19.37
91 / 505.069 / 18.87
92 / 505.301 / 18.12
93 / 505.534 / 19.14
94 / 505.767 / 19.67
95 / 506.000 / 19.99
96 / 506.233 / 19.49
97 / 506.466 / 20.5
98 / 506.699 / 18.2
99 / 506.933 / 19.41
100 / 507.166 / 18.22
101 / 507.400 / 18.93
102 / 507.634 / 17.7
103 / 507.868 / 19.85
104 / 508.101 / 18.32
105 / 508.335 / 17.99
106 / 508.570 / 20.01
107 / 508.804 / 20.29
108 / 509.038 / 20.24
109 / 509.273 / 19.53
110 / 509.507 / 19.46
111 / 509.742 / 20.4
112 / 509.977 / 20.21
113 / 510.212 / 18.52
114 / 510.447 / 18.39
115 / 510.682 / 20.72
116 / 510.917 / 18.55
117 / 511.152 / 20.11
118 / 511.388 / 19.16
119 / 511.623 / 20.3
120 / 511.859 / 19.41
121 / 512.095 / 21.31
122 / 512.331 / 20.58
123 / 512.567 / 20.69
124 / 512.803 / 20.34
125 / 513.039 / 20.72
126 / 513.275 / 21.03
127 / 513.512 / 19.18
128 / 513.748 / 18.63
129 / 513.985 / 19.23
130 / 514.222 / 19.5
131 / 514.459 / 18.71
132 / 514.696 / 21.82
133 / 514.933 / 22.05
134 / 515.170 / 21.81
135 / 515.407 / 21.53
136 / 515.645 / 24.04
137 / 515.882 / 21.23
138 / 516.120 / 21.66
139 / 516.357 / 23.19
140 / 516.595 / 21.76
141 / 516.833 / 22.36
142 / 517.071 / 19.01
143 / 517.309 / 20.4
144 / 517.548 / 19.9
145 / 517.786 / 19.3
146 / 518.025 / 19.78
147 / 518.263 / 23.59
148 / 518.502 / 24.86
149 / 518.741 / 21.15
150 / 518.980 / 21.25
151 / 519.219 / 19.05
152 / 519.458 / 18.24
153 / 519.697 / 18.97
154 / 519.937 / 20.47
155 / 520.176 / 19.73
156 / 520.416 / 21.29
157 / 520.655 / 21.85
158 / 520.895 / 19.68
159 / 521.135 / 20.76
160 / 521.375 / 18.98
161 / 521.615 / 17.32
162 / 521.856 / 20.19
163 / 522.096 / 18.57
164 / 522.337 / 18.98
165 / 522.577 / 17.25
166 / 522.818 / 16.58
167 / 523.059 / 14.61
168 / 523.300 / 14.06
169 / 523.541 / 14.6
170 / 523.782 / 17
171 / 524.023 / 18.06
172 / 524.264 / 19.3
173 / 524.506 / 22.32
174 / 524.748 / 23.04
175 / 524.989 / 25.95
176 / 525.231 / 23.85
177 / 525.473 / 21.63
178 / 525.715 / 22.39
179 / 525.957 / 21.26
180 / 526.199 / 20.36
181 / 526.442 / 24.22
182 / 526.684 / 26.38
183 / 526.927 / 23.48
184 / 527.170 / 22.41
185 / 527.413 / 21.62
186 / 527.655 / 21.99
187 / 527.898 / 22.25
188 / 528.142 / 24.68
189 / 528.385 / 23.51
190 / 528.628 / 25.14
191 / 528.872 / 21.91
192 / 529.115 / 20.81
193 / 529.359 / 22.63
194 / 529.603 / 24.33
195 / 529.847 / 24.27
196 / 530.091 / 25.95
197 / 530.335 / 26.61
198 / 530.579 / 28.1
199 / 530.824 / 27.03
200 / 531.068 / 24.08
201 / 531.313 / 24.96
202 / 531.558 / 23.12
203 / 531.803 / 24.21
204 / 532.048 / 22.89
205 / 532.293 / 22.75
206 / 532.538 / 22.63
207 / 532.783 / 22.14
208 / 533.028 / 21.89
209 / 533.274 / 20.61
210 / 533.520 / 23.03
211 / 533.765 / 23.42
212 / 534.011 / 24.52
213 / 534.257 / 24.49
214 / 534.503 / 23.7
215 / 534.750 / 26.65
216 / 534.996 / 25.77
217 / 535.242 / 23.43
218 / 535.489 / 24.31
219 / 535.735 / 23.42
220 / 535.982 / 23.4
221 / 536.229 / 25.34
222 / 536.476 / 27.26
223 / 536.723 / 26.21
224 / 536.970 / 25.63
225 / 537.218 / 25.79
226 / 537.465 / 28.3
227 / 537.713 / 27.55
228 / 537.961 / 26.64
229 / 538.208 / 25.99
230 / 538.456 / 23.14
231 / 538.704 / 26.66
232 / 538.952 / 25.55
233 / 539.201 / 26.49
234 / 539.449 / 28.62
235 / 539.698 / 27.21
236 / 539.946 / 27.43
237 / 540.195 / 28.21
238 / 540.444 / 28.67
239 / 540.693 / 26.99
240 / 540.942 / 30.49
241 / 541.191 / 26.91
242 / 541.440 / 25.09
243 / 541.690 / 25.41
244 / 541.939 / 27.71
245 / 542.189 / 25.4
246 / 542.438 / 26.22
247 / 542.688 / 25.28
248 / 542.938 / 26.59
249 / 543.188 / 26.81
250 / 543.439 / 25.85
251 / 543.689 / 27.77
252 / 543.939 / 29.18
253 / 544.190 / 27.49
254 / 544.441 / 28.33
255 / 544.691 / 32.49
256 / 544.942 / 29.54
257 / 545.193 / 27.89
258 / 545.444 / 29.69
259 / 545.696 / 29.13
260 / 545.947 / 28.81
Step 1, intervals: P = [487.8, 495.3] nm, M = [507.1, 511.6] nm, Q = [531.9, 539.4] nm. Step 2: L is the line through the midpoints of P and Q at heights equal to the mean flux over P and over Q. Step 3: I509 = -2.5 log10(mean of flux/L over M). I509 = 0.126 mag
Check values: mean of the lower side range 19.7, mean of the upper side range 24.7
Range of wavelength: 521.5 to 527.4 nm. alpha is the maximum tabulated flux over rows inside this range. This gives 26.38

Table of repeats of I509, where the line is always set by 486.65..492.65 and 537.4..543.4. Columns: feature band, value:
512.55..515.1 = 0.16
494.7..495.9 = 0.09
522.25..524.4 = 0.42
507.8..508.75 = 0.19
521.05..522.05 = 0.26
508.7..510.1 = 0.14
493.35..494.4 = 0.16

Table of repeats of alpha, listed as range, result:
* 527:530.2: 25.95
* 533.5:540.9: 28.67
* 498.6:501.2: 21.84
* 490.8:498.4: 22.76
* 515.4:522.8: 24.86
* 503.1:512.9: 21.31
